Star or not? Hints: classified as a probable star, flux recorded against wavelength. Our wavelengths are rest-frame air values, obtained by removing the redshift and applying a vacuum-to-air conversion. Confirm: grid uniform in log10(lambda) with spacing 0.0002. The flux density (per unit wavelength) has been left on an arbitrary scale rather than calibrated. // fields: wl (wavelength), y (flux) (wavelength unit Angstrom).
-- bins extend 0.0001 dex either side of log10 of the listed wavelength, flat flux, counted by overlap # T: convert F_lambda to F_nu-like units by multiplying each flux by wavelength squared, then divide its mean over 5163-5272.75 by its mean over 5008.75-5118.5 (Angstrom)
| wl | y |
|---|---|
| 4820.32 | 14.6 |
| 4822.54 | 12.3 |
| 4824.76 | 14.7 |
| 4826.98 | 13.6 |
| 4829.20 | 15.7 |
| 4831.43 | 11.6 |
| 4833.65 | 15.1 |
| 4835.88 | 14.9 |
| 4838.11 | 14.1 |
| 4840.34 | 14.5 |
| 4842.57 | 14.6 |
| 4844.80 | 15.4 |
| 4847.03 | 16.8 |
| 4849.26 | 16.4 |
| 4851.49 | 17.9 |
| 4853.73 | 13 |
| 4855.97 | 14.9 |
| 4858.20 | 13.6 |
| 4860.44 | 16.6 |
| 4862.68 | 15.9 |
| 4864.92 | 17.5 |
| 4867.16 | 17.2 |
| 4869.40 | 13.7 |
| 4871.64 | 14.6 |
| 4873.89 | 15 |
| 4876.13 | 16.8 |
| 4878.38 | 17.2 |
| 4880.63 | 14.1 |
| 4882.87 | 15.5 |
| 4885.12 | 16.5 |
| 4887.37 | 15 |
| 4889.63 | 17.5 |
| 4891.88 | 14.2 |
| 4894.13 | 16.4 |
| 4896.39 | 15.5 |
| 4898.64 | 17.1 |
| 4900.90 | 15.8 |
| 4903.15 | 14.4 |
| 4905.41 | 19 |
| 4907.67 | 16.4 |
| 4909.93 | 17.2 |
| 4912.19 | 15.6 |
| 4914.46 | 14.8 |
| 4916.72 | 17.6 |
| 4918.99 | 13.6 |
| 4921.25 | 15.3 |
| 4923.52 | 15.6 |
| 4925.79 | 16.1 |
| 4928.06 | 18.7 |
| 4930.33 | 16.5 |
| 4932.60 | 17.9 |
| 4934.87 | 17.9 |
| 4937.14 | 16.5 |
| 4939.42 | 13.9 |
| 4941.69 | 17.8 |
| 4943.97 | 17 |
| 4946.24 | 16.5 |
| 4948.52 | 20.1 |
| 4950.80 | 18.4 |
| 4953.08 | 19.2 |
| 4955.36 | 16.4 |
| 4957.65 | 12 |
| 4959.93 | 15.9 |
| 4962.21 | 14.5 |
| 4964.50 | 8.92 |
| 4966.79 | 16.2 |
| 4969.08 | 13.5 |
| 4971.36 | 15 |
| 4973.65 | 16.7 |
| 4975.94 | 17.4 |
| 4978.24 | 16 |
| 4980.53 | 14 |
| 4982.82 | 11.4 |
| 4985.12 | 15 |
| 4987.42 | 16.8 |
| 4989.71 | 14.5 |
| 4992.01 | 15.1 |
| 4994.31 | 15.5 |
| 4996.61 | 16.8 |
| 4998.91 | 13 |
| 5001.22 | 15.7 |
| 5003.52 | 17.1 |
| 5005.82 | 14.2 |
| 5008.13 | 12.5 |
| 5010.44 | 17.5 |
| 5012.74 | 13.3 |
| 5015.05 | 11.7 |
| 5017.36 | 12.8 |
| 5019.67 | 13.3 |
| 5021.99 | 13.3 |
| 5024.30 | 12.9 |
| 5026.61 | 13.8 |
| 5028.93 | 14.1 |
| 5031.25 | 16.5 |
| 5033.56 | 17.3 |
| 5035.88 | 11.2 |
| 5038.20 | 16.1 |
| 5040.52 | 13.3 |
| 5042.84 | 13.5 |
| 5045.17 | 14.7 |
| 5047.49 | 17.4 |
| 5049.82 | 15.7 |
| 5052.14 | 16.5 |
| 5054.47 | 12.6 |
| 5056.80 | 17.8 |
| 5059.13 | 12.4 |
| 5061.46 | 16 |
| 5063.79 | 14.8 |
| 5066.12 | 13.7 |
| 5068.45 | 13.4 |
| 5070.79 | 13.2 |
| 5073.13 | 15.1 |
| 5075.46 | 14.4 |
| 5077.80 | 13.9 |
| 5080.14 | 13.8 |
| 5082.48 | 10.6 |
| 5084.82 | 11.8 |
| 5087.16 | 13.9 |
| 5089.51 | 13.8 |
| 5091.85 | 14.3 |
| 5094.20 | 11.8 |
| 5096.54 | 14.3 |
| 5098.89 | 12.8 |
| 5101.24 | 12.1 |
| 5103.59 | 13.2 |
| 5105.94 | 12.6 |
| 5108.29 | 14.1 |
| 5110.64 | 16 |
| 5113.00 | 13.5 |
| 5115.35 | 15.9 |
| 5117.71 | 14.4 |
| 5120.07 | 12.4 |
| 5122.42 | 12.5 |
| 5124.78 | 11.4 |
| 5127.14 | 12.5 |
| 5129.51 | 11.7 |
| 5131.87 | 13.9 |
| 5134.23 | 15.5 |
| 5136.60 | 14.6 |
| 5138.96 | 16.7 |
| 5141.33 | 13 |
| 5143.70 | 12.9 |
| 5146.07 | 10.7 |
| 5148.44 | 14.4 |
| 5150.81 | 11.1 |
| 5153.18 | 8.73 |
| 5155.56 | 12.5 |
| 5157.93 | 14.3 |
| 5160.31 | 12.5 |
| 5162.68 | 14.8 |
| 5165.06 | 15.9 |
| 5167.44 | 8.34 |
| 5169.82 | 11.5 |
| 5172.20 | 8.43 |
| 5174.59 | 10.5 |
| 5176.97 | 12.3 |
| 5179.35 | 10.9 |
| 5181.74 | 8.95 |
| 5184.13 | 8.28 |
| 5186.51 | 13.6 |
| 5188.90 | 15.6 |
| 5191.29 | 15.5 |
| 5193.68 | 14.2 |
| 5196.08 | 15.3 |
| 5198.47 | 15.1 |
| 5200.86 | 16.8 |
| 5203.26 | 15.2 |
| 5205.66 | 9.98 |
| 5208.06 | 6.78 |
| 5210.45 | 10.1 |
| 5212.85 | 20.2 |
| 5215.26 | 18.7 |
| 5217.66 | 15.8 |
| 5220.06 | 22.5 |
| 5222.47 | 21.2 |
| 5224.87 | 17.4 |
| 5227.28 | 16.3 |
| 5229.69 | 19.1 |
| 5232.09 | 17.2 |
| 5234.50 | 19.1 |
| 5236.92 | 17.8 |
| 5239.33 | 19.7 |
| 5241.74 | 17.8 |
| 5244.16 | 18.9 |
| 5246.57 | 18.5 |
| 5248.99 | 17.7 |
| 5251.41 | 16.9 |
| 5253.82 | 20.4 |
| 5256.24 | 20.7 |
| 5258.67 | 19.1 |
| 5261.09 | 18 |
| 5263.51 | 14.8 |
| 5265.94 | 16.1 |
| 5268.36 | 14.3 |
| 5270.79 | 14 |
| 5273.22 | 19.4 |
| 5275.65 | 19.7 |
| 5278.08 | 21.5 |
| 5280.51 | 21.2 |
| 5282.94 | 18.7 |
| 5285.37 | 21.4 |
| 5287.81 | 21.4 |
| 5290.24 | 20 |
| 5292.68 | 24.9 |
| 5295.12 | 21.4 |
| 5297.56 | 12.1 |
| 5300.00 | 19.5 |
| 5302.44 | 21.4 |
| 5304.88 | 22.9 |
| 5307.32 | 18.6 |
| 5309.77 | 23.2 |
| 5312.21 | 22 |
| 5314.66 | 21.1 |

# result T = 1.17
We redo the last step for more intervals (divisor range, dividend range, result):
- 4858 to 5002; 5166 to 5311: 1.20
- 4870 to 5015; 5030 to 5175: 0.92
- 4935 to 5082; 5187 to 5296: 1.30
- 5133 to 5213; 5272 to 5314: 1.69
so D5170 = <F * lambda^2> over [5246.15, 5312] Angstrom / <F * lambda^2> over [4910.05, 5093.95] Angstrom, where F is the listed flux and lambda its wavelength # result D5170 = 1.4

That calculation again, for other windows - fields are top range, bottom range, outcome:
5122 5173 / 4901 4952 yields 0.83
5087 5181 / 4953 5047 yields 0.93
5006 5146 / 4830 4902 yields 0.98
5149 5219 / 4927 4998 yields 0.89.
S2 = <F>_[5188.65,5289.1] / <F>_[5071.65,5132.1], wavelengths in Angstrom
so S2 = 1.3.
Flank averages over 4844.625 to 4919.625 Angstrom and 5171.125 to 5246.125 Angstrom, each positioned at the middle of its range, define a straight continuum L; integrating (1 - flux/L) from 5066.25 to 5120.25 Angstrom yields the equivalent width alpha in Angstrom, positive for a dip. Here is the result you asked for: 6.5 Angstrom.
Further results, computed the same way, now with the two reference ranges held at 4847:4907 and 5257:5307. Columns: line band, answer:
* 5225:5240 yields 0.49 Angstrom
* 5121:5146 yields 6.38 Angstrom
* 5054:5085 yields 6.20 Angstrom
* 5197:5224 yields 4.14 Angstrom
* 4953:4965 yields 1.55 Angstrom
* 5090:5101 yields 2.73 Angstrom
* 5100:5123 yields 5.23 Angstrom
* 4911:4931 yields 0.28 Angstrom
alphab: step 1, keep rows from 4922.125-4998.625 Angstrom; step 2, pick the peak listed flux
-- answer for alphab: 20.1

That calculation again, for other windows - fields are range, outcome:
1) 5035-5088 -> 17.8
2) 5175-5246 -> 22.5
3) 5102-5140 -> 16.7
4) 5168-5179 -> 12.3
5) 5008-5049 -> 17.5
